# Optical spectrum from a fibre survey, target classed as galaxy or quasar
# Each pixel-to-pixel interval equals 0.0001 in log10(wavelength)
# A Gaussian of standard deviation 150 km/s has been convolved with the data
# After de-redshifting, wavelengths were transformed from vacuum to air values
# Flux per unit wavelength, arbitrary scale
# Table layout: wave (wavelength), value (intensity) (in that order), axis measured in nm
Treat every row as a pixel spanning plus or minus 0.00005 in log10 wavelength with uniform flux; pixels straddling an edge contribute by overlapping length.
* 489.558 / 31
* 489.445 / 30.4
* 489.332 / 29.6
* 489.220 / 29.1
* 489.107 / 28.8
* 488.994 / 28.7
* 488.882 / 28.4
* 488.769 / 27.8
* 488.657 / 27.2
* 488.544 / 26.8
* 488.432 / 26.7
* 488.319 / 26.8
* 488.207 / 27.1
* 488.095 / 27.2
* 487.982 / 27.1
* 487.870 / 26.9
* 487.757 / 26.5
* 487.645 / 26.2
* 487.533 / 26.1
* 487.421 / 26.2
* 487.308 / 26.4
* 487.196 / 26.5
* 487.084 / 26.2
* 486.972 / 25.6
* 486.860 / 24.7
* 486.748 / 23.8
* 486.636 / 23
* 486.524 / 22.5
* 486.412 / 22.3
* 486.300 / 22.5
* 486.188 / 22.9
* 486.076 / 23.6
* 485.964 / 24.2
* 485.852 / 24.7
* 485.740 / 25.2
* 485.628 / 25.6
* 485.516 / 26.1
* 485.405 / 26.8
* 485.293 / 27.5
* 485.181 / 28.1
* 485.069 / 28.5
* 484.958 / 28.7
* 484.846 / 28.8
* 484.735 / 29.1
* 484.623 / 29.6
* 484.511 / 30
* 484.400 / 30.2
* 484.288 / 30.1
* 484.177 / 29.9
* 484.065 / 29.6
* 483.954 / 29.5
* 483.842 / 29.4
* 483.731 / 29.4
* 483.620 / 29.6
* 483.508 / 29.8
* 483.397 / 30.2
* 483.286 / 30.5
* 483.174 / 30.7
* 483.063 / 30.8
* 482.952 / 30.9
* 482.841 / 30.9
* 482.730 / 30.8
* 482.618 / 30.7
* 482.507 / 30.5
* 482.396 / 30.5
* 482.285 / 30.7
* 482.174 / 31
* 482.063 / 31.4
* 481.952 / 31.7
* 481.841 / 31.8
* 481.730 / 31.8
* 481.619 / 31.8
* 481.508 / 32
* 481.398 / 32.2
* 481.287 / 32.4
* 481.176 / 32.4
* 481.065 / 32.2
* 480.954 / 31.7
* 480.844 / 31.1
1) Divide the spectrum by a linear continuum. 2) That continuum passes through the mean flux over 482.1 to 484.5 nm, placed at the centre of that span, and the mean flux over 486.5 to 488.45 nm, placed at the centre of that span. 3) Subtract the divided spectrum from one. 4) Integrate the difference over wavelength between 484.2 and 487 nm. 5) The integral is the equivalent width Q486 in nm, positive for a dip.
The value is 0.17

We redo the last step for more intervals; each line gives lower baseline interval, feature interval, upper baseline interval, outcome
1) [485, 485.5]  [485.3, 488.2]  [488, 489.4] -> 0.26 nm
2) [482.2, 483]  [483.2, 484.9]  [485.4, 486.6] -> -0.11 nm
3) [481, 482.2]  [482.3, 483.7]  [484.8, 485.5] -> -0.01 nm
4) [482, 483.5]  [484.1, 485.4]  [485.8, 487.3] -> -0.09 nm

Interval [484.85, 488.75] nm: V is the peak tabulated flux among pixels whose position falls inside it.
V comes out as 28.7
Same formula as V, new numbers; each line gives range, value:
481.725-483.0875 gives 31.8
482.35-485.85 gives 30.9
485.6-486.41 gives 25.6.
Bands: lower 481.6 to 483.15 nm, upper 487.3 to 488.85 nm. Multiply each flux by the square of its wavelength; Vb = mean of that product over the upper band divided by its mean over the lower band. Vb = 0.88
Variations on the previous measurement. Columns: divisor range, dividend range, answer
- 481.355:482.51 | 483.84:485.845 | 0.91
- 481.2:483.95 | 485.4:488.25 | 0.83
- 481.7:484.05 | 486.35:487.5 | 0.82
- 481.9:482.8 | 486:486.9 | 0.76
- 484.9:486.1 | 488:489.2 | 1.06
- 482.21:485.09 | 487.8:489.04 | 0.93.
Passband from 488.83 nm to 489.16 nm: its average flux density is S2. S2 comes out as 28.7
